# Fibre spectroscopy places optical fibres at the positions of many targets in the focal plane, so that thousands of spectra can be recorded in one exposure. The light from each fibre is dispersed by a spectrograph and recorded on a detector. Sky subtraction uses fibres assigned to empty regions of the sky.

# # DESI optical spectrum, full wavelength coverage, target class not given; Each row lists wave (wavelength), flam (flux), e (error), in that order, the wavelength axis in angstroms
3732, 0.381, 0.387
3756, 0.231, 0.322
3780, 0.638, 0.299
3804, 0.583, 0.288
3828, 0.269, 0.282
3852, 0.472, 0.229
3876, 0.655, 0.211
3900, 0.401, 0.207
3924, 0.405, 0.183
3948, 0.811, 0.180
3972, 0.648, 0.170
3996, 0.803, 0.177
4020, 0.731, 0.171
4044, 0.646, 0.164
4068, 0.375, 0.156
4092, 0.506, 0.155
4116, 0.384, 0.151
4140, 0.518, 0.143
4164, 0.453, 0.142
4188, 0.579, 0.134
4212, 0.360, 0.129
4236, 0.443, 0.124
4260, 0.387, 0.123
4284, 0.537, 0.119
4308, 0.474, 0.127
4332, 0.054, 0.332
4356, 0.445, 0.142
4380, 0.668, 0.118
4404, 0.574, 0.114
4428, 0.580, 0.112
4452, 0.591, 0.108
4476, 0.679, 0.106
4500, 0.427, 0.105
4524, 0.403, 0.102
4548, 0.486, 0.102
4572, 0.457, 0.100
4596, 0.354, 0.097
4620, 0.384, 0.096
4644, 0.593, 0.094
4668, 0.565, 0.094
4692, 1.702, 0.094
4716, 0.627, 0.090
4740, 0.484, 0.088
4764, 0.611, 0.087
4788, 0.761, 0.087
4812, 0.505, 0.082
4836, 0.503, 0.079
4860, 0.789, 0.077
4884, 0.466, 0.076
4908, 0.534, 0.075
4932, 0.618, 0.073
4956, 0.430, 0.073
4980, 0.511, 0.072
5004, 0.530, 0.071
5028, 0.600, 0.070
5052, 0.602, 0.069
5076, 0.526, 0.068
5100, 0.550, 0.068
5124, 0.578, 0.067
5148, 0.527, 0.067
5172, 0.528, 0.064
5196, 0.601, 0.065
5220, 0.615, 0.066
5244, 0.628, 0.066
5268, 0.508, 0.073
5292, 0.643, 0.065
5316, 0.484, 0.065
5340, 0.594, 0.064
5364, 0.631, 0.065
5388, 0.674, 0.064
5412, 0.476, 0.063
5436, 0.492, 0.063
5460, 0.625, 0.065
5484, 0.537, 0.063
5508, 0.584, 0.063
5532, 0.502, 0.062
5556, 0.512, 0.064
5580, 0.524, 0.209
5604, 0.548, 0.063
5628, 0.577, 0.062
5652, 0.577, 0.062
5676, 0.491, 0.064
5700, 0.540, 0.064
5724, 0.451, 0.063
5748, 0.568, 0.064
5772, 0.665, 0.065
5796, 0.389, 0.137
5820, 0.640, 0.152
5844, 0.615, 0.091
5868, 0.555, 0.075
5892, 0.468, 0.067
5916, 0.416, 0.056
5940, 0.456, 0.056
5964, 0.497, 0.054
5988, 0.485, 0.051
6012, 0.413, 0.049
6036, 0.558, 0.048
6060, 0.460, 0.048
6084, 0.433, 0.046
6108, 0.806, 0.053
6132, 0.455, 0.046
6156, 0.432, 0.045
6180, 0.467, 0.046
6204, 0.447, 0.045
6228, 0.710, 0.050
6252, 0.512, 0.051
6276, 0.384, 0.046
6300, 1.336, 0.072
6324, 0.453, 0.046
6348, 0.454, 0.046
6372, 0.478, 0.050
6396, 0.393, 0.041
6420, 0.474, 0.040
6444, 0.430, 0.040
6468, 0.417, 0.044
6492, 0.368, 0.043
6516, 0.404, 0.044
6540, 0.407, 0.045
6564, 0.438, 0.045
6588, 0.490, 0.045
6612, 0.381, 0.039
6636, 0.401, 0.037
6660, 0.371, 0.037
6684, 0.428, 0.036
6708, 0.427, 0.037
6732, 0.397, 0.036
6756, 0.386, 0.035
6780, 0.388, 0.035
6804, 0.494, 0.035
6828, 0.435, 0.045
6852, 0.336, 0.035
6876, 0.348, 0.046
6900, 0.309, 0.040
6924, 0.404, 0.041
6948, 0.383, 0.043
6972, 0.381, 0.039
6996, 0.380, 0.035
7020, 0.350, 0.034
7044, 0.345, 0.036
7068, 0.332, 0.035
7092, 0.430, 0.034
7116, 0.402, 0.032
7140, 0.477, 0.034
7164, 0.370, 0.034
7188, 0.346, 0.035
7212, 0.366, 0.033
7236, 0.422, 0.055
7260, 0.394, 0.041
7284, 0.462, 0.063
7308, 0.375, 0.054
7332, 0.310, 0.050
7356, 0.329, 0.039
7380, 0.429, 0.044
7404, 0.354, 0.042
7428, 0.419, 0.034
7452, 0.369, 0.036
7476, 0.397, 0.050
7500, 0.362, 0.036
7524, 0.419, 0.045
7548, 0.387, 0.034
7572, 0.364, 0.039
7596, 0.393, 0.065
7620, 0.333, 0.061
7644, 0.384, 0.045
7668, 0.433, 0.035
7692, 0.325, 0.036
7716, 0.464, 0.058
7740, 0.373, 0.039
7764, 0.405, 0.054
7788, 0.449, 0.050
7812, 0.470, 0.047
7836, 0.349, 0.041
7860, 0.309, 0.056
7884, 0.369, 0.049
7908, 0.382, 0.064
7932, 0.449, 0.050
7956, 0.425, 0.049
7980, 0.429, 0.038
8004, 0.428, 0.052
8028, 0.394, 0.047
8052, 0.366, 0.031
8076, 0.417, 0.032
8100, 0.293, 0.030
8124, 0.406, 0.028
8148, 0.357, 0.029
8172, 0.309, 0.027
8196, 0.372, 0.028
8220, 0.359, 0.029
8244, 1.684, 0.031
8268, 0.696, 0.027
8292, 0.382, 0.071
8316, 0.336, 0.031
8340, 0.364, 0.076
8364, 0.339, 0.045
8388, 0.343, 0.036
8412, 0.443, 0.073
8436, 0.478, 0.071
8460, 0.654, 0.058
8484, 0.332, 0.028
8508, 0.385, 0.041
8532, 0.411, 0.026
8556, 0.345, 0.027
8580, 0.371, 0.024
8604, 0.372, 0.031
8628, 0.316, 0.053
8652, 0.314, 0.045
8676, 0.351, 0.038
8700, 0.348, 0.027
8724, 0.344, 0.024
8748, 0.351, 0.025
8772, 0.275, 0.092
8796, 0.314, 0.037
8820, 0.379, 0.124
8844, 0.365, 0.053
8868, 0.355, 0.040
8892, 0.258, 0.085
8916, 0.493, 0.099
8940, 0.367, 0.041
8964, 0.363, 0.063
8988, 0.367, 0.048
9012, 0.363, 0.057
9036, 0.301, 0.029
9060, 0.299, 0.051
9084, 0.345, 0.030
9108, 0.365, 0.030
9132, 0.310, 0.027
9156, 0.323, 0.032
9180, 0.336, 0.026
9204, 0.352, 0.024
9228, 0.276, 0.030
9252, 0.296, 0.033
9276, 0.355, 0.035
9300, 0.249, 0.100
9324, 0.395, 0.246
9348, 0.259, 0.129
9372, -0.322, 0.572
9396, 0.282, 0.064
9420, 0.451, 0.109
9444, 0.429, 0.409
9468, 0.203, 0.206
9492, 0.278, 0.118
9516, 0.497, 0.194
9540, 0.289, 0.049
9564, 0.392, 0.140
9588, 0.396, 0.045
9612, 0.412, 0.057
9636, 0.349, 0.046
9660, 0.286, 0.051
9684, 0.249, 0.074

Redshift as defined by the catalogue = 0.257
